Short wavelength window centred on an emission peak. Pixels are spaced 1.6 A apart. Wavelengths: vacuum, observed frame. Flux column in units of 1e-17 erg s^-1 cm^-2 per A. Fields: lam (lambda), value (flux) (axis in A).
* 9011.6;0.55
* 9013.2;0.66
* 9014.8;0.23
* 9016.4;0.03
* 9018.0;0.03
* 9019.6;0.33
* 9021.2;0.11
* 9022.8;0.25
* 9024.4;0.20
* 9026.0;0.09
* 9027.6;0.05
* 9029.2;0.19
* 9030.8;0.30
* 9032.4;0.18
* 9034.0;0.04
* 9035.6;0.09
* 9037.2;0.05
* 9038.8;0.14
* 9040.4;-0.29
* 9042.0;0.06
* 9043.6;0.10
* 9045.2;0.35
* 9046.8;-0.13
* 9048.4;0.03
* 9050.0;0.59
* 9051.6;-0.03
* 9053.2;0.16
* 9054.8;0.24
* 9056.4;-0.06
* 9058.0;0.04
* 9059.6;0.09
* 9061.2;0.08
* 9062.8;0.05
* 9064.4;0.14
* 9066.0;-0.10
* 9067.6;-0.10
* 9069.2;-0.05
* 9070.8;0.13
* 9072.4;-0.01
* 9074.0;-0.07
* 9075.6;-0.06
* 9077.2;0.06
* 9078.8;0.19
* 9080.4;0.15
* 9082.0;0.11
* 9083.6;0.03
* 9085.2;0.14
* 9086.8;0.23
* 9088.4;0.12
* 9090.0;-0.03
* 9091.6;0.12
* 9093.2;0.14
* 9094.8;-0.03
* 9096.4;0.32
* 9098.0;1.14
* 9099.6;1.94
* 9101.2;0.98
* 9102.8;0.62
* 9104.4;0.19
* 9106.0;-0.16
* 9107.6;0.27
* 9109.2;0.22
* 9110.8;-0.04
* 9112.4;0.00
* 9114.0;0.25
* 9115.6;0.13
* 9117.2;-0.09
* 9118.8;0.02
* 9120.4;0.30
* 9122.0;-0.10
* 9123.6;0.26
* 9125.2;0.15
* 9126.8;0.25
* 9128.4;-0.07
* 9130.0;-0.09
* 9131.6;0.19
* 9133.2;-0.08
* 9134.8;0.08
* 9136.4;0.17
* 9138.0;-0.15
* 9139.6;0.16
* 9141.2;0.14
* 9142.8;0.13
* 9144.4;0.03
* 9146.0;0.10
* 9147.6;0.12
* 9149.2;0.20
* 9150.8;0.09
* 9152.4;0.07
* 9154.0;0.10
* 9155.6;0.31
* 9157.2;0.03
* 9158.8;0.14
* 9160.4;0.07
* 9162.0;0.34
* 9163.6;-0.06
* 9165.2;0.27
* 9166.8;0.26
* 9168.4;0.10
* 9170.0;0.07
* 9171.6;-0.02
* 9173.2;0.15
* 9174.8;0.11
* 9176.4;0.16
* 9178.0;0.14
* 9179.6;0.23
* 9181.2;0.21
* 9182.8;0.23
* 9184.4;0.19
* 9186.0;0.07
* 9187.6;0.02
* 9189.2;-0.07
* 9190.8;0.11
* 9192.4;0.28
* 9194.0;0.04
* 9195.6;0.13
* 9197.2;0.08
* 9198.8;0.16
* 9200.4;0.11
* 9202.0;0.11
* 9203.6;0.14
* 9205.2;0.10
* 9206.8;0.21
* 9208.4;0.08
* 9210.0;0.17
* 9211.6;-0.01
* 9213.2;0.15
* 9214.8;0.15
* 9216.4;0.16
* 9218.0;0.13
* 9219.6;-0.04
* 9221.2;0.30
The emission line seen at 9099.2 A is [O III] 5007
